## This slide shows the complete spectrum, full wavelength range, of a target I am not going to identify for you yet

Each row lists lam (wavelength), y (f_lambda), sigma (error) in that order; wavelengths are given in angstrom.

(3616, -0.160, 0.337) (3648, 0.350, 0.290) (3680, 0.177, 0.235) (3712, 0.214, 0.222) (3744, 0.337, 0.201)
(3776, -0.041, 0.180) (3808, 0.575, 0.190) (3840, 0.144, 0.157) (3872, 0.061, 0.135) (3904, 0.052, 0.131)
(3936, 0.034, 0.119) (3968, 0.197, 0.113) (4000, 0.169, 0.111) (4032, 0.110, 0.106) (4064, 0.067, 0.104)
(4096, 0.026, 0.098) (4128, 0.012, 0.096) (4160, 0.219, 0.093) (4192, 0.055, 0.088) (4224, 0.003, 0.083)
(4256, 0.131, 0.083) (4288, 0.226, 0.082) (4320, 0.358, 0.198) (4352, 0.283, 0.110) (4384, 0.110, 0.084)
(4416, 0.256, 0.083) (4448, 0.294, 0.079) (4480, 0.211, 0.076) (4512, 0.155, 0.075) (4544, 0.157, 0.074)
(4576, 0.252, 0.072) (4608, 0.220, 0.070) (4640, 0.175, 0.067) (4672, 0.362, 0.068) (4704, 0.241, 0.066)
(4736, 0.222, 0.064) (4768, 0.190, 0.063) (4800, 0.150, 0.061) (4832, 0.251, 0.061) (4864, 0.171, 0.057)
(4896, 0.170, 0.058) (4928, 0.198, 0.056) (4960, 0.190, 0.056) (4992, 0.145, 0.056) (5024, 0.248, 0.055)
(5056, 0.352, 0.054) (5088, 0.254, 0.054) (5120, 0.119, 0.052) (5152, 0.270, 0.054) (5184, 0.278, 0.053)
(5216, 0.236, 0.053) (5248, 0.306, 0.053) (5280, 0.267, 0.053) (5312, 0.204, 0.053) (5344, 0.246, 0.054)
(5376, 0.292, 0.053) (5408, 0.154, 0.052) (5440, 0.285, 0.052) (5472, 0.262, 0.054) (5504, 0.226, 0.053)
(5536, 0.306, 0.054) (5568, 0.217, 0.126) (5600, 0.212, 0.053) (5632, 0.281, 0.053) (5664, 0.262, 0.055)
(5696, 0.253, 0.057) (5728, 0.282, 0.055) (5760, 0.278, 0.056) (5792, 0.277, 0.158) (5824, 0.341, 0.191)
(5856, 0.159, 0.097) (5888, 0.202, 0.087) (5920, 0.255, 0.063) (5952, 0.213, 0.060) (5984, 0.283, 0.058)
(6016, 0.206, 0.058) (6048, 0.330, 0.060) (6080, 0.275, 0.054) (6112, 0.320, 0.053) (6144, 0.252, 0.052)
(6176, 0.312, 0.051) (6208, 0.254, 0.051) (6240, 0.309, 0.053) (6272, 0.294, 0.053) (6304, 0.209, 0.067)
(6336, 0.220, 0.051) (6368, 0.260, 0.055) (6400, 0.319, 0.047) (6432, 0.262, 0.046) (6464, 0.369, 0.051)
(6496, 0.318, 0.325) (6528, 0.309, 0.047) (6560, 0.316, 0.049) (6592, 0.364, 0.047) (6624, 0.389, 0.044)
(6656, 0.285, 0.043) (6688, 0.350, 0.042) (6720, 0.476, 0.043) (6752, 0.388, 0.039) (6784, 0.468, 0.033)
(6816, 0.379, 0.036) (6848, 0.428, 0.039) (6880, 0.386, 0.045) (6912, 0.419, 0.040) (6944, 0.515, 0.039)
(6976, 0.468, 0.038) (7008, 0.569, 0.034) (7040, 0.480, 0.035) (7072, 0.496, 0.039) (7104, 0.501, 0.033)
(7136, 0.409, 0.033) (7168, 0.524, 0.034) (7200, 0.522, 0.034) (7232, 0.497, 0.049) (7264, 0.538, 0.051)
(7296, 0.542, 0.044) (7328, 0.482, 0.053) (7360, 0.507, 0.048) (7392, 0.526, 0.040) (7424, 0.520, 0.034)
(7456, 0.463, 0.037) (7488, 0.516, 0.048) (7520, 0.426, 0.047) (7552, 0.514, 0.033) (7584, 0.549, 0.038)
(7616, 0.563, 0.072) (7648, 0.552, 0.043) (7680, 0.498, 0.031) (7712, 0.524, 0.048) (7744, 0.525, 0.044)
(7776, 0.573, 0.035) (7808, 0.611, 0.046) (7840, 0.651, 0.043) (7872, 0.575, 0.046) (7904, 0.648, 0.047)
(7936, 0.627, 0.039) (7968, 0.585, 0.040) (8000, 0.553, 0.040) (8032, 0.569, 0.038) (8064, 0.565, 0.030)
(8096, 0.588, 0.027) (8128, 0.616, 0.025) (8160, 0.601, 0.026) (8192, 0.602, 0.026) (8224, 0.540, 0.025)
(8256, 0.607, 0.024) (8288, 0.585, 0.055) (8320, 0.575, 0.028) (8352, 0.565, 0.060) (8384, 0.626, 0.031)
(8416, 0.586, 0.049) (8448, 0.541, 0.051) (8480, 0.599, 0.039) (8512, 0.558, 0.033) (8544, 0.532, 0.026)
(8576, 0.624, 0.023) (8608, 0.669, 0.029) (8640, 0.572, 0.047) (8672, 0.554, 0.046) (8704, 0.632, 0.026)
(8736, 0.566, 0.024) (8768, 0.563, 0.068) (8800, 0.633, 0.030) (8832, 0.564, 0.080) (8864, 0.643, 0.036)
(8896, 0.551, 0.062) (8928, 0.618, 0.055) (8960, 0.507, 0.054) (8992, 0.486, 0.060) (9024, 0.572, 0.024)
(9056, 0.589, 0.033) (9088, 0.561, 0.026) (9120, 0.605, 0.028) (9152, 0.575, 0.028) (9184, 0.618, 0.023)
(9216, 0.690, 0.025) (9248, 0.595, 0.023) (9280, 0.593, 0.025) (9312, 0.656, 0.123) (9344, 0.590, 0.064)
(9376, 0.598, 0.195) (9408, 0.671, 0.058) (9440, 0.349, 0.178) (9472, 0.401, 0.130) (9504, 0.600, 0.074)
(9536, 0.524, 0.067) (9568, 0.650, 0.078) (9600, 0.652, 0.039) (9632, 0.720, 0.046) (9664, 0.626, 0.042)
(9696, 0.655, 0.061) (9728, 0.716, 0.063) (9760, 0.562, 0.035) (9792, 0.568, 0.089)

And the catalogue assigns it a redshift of 0.74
